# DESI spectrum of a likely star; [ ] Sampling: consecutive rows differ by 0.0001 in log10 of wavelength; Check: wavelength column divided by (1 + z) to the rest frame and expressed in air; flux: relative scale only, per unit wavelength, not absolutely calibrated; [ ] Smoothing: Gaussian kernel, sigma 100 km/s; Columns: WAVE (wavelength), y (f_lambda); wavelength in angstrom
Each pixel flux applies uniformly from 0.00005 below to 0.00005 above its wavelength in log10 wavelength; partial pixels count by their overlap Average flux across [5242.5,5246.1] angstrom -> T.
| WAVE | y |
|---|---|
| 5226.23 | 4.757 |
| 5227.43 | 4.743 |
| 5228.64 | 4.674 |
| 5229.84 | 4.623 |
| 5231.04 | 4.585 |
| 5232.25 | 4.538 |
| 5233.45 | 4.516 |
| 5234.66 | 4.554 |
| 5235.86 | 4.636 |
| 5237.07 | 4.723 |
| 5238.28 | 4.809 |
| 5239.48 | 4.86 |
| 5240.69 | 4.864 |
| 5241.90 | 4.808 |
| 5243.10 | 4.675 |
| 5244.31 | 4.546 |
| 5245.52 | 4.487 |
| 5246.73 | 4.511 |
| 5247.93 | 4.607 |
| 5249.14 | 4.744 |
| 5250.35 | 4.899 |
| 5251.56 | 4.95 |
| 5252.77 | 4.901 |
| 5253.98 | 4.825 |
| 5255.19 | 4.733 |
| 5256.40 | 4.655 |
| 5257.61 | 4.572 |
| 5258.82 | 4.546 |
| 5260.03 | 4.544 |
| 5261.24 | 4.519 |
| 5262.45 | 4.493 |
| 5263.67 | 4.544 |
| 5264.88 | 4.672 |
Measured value 4.57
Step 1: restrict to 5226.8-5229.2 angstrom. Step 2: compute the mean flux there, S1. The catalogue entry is 4.7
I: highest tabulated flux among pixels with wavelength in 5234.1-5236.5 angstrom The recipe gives 4.636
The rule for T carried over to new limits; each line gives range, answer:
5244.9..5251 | 4.65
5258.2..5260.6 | 4.55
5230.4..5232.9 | 4.57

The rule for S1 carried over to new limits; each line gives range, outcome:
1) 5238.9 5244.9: 4.75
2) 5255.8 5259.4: 4.59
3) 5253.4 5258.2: 4.7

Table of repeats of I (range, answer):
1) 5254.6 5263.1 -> 4.733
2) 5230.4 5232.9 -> 4.585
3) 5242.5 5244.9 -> 4.675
